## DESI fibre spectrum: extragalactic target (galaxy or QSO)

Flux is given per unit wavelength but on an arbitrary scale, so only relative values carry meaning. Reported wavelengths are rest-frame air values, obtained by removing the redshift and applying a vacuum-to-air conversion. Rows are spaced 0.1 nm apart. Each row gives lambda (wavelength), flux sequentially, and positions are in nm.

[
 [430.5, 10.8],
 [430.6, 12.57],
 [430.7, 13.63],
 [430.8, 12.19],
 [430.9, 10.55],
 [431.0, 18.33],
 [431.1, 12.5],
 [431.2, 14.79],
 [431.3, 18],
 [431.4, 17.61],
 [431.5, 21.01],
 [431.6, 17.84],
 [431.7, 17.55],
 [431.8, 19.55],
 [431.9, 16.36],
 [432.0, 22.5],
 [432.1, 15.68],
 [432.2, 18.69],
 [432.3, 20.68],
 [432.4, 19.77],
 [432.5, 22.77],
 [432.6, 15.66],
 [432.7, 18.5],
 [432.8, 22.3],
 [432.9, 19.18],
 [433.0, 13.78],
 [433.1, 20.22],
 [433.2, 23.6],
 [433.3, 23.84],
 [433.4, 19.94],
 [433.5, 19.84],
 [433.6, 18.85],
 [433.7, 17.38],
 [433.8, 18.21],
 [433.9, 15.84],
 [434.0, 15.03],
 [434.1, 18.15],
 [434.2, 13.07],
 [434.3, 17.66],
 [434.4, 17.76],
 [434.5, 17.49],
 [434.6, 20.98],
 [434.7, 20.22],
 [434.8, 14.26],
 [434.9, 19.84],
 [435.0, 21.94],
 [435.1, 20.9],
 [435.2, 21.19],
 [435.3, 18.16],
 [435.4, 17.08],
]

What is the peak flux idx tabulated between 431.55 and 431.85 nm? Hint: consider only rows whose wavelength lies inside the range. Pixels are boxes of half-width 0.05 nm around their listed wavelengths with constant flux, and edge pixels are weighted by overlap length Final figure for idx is 19.55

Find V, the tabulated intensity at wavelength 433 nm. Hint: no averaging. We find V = 13.78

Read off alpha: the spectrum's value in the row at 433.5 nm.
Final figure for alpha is 19.84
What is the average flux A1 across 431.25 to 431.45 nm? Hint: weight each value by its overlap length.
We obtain 17.8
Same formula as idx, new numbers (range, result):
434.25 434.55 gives 17.76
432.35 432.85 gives 22.77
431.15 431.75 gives 21.01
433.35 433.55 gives 19.94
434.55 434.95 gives 20.98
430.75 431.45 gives 18.33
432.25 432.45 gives 20.68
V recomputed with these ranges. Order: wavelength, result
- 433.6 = 18.85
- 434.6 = 20.98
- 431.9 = 16.36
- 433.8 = 18.21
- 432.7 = 18.5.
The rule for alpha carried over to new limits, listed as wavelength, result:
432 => 22.5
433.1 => 20.22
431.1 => 12.5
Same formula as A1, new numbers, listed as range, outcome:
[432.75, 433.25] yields 19.8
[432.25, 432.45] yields 20.2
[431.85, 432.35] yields 18.8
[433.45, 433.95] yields 18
